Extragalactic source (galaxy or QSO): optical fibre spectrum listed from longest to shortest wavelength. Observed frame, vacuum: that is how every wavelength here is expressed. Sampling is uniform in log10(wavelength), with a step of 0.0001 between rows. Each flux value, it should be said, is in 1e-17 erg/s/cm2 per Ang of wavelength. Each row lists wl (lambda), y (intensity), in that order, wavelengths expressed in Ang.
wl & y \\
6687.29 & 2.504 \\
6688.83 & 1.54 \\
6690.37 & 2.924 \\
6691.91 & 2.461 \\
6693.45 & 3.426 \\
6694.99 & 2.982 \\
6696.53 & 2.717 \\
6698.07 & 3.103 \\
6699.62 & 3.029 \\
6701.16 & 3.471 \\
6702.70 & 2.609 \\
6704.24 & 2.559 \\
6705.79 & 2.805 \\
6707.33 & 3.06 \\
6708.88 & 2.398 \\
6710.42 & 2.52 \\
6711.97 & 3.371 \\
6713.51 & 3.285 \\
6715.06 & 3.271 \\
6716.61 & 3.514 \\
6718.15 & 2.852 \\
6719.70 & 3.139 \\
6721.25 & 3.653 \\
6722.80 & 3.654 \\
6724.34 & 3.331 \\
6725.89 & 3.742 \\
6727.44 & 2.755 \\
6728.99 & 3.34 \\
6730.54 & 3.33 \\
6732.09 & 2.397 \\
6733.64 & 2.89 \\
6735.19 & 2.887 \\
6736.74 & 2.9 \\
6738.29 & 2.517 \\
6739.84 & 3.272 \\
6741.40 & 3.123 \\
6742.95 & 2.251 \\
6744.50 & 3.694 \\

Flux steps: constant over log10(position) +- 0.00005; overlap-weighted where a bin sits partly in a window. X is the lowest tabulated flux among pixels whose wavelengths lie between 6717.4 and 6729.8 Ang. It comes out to 2.755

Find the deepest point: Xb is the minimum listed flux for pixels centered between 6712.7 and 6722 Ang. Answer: 2.852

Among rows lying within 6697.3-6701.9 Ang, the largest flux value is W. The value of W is 3.471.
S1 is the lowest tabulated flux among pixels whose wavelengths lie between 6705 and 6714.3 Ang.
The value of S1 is 2.398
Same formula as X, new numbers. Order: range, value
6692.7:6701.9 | 2.717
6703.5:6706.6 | 2.559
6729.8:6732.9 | 2.397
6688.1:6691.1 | 1.54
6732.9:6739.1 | 2.517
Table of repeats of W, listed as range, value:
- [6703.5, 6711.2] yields 3.06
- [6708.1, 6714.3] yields 3.371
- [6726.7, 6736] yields 3.34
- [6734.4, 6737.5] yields 2.9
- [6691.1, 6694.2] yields 3.426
